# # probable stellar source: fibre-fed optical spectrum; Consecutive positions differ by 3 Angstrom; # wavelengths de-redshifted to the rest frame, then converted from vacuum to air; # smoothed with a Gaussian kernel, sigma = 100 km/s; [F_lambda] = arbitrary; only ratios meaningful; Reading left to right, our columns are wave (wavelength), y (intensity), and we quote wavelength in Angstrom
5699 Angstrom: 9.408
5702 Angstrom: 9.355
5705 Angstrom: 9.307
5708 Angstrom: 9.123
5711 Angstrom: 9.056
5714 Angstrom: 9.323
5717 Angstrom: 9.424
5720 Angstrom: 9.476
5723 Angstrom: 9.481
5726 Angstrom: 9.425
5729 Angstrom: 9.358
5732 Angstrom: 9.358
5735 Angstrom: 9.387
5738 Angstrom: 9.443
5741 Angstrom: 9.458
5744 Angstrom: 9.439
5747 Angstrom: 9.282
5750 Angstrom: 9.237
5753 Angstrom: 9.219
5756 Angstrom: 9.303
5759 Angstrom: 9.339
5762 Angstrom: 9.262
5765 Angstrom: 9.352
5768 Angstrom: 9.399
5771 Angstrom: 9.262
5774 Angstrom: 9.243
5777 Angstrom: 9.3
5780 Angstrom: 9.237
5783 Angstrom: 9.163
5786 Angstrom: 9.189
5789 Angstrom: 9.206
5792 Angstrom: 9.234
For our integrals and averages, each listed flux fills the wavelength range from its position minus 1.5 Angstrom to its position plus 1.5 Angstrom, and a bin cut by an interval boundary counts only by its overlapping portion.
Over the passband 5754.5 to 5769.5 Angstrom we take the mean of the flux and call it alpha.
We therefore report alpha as 9.33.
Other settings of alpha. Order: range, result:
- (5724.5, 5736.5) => 9.38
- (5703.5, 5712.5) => 9.16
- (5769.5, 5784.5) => 9.24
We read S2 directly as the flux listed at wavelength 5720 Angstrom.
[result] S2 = 9.476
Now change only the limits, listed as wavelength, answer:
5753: 9.219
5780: 9.237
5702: 9.355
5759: 9.339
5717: 9.424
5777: 9.3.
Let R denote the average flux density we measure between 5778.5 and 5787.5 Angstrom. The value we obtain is 9.2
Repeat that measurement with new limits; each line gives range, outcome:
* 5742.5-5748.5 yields 9.36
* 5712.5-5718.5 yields 9.37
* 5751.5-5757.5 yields 9.26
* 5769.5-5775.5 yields 9.25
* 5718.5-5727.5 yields 9.46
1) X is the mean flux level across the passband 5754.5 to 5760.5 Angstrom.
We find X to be 9.32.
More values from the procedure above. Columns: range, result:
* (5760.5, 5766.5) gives 9.31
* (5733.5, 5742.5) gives 9.43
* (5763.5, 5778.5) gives 9.31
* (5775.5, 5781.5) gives 9.27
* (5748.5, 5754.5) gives 9.23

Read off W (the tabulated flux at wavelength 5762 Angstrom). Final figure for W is 9.262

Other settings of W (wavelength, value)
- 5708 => 9.123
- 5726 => 9.425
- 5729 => 9.358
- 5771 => 9.262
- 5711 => 9.056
